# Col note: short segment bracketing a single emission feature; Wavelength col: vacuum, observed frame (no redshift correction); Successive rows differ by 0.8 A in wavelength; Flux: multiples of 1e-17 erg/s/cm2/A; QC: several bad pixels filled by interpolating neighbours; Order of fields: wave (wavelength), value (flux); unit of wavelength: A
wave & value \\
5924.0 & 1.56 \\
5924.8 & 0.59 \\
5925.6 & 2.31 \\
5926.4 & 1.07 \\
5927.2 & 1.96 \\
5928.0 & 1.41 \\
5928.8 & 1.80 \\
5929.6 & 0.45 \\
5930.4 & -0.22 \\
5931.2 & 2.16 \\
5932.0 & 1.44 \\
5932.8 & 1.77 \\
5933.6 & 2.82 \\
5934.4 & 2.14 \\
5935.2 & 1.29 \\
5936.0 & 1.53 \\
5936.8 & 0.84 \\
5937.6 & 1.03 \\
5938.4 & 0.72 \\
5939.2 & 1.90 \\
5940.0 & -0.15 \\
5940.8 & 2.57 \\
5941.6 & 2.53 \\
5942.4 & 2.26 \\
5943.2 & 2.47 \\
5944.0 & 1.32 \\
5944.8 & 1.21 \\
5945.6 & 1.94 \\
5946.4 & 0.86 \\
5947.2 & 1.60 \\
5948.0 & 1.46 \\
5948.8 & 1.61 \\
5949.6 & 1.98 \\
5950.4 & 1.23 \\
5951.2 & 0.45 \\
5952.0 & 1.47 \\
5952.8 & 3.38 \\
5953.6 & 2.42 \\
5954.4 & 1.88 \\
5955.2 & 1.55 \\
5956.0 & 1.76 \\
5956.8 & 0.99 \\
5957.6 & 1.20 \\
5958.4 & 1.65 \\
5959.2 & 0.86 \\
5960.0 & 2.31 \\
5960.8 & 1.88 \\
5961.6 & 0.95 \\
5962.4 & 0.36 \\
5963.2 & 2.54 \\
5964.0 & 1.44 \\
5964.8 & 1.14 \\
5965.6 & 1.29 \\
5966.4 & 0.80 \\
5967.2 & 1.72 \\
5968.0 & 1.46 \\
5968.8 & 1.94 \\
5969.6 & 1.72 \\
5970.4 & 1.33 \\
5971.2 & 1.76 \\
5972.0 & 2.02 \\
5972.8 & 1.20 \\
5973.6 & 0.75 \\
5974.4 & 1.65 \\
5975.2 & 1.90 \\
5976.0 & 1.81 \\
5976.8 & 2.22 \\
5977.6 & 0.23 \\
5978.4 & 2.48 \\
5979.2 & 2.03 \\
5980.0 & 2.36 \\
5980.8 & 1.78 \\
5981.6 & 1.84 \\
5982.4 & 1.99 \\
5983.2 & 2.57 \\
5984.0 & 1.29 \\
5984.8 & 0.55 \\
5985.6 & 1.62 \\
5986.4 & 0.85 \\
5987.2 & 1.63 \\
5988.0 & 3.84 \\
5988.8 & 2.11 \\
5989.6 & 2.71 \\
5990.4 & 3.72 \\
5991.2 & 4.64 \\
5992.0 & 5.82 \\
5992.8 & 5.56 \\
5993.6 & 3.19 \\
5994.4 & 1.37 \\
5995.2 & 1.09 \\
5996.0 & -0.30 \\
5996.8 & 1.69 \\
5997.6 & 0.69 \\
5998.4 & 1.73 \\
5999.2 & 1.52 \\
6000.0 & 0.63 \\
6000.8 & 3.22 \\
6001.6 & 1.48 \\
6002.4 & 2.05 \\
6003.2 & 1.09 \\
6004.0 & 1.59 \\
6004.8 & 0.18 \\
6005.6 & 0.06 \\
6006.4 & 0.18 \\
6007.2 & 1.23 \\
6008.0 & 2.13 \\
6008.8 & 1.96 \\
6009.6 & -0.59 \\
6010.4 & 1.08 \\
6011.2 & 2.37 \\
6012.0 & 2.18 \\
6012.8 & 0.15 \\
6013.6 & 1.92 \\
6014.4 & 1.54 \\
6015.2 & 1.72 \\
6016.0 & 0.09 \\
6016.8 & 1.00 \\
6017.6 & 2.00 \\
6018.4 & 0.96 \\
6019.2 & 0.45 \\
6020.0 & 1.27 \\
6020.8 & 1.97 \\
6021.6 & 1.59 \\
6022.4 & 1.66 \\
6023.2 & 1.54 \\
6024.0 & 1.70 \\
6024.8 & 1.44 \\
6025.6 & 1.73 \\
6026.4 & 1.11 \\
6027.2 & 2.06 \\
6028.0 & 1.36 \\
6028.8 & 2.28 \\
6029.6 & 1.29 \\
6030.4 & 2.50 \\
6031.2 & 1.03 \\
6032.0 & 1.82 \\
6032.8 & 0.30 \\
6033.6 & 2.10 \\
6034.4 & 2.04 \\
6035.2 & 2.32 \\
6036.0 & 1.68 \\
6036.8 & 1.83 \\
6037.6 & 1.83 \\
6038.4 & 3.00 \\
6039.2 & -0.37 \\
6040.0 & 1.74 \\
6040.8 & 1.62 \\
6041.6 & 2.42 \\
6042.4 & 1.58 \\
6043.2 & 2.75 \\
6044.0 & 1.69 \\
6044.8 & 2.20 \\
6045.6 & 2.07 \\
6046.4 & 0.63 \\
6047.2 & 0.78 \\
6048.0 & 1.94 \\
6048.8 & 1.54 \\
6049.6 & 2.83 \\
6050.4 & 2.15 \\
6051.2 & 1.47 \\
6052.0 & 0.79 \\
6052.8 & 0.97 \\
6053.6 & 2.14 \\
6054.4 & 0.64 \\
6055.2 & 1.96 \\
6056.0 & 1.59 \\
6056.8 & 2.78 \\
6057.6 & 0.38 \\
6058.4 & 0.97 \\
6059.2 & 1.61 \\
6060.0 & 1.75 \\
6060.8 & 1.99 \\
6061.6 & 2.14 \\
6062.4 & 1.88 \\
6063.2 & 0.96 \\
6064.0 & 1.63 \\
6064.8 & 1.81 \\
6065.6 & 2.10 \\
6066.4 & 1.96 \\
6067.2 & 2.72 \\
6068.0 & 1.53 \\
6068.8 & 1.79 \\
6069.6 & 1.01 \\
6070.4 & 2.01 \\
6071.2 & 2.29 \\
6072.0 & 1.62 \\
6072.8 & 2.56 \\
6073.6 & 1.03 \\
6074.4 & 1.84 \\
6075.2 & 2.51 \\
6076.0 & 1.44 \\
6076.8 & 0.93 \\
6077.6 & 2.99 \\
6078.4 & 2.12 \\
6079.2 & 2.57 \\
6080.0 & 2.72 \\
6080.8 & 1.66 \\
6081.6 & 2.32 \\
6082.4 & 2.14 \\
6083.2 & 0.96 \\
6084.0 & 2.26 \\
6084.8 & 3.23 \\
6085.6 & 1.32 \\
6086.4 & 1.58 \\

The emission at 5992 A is Hbeta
